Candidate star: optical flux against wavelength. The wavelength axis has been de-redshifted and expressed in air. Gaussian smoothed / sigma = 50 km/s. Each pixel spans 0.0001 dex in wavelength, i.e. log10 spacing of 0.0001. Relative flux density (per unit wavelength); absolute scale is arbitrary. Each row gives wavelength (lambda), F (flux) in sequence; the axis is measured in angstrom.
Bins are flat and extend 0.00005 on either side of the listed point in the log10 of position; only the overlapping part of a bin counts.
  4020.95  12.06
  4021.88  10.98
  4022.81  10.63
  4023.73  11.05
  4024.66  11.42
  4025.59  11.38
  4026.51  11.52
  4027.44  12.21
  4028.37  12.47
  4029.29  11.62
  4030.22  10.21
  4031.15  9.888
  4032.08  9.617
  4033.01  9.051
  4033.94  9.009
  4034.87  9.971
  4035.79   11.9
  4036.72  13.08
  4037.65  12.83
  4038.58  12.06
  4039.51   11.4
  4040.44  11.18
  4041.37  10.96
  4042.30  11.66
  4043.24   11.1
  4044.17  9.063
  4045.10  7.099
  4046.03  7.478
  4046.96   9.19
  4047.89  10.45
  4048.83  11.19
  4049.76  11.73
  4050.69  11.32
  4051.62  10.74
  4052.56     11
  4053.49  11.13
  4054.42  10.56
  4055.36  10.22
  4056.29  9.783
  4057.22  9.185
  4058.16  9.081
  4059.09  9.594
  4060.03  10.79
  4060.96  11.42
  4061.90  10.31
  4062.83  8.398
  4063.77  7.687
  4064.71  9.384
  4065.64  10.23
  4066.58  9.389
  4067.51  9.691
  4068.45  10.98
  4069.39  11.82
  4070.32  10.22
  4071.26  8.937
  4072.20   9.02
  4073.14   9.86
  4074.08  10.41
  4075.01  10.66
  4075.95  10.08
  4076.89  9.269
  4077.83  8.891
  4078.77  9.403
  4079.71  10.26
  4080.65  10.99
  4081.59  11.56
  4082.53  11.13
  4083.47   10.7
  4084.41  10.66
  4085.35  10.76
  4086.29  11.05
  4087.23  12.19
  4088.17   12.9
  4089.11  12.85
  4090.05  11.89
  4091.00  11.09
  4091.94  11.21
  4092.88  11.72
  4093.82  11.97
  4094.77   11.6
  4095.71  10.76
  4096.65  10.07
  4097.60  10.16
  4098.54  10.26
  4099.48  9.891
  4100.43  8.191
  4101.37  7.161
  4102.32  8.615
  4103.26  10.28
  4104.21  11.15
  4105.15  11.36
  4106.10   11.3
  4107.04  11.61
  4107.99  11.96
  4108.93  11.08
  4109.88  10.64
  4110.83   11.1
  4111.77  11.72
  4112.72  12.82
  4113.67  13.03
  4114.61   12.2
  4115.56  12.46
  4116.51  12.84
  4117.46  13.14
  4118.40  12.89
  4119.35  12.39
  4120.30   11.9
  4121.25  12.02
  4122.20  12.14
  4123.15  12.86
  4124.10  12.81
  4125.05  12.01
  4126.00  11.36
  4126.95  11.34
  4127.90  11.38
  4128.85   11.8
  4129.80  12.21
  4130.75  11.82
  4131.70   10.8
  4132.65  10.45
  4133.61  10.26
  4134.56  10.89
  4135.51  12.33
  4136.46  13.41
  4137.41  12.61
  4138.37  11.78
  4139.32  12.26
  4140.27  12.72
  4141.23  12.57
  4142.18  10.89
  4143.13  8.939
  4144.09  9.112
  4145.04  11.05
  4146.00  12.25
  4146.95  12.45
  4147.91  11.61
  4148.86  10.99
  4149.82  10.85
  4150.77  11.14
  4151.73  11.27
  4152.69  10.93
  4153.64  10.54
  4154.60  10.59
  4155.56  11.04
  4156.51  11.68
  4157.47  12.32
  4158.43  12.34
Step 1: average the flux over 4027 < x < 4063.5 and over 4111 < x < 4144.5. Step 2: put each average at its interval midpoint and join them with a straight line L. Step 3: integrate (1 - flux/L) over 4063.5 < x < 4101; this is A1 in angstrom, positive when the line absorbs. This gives 2.1 angstrom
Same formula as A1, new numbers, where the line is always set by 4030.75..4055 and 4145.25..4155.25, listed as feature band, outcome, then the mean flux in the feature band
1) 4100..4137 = -1.7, 11.5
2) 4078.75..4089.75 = -0.5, 11.3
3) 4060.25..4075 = 1.1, 9.89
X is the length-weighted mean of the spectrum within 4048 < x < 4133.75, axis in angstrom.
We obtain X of 10.9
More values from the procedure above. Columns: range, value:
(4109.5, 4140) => 12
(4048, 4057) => 10.8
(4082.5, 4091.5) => 11.5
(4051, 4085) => 10.1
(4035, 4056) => 10.8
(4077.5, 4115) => 11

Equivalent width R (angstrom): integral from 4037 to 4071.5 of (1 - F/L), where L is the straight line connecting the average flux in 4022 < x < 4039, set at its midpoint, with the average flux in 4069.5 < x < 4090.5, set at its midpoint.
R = 1.95 angstrom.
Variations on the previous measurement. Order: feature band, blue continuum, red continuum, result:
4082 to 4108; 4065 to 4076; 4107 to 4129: 0.57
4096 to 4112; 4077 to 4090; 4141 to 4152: 0.95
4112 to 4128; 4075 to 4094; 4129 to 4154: -1.55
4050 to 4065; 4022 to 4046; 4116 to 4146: 1.34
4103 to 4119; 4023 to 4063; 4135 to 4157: -1.04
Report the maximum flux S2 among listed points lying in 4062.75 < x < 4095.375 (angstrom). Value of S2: 12.9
